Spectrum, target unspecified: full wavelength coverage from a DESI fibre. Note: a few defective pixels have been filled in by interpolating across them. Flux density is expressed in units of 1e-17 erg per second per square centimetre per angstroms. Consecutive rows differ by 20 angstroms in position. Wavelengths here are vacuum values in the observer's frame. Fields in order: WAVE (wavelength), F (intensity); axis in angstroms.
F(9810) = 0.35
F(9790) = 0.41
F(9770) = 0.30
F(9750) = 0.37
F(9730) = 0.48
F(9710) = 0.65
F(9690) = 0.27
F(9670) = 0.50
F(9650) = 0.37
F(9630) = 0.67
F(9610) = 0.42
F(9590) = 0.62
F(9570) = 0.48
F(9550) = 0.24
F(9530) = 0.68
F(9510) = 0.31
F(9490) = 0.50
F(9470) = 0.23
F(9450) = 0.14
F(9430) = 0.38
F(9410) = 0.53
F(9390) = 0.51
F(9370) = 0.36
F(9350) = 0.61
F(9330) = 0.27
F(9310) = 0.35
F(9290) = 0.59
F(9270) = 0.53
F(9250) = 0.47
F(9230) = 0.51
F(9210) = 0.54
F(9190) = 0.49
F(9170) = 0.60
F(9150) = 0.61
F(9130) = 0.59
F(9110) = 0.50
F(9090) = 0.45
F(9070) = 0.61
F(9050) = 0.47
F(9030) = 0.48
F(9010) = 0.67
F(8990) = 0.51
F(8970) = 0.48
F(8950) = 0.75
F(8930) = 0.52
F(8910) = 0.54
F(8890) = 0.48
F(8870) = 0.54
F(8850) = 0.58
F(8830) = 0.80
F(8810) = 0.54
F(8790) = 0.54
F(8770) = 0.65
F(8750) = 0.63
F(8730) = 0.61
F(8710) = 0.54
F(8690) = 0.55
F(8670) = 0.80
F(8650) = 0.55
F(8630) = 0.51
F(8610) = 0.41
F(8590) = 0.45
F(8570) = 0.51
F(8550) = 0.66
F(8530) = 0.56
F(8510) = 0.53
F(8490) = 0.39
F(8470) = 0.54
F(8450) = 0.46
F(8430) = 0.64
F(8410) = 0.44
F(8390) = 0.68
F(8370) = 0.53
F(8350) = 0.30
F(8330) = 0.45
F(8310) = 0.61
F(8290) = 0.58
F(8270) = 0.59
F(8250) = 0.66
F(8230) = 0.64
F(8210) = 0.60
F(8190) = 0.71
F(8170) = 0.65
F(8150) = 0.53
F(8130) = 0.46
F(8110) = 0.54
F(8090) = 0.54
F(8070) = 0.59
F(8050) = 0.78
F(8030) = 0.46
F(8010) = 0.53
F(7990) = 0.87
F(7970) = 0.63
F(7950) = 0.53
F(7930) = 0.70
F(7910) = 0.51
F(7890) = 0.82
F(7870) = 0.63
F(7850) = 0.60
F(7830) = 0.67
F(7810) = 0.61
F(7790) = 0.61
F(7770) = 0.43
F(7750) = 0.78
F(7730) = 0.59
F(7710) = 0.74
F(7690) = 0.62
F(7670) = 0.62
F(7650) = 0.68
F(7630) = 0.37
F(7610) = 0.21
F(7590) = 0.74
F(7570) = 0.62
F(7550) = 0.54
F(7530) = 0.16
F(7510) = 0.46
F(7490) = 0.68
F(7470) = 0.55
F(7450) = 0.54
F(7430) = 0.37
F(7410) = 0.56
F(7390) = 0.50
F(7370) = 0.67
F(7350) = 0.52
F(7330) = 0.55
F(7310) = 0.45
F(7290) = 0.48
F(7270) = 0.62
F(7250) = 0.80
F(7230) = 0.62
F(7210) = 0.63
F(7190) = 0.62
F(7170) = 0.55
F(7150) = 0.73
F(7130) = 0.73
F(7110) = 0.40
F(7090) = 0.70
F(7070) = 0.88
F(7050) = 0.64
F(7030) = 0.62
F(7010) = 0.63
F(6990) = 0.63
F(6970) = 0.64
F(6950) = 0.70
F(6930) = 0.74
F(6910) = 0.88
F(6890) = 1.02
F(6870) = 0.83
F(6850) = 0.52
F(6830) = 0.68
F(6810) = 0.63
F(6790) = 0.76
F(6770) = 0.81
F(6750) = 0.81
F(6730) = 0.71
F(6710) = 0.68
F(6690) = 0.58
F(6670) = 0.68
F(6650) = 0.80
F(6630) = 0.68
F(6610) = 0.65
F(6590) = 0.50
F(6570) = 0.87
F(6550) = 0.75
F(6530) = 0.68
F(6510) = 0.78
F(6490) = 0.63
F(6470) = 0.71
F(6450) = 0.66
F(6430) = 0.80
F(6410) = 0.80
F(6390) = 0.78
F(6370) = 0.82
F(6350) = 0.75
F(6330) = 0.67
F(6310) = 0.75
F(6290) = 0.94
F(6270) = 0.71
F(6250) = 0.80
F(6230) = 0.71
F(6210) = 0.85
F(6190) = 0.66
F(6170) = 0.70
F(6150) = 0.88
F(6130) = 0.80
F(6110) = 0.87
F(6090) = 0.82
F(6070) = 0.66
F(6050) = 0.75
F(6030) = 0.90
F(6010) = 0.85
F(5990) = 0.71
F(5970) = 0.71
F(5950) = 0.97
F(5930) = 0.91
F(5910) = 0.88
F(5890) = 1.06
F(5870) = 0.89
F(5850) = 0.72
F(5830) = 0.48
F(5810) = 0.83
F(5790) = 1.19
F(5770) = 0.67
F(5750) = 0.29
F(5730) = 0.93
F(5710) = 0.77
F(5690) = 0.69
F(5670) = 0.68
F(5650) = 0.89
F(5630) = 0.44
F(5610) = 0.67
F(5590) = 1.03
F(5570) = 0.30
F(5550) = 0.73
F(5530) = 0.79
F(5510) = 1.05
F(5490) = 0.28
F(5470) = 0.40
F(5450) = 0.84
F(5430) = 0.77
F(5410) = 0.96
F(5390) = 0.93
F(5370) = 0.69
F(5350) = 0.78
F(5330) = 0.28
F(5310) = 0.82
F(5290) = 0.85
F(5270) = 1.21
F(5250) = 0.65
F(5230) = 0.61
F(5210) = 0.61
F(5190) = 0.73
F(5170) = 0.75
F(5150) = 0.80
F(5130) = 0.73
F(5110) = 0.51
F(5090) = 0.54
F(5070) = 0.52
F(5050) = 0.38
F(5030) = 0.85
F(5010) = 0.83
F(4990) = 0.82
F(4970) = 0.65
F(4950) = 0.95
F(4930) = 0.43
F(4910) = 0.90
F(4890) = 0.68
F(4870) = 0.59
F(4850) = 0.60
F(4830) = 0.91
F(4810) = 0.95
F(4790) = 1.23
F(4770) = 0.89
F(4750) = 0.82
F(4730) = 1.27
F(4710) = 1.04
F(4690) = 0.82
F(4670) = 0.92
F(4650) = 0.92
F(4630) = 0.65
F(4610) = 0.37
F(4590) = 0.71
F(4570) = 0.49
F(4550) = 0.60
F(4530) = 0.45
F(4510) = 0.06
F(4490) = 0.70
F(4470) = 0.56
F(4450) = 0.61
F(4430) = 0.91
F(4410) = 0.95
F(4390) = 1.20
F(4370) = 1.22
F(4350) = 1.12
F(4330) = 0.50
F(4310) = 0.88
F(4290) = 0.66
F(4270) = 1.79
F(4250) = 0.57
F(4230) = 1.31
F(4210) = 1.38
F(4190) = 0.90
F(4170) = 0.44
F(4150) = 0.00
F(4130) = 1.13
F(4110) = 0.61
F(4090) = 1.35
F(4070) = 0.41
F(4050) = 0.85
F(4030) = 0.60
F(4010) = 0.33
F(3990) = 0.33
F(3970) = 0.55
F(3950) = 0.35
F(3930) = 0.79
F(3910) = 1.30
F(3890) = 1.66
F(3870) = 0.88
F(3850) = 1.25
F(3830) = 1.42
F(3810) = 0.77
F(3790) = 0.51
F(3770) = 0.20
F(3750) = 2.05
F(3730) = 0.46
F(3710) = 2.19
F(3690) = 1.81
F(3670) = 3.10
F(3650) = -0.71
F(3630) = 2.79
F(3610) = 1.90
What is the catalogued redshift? 0.05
